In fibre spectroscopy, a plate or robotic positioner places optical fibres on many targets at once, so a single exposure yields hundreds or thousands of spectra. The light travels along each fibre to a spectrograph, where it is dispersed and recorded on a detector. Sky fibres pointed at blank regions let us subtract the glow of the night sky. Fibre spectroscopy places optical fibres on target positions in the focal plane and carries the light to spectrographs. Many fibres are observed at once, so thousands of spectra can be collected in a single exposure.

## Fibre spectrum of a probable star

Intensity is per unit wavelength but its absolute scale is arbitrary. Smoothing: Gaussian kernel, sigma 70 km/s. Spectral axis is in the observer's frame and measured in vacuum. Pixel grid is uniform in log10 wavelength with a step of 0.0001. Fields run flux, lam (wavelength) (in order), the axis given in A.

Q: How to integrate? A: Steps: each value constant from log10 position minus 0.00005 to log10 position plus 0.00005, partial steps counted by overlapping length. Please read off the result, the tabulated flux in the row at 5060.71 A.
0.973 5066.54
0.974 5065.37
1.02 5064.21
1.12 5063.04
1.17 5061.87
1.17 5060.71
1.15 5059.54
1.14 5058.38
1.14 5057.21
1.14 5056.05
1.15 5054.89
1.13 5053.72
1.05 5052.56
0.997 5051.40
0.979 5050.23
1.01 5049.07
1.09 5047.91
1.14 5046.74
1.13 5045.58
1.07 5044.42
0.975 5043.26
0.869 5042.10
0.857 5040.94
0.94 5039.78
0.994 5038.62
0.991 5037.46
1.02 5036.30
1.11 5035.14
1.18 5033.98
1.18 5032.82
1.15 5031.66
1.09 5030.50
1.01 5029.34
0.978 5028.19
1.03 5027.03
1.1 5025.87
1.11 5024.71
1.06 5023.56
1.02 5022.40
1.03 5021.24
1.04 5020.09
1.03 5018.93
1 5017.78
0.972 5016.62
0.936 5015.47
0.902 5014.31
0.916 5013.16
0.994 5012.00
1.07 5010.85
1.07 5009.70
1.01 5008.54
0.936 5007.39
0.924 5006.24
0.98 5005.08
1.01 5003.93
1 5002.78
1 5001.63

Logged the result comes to 1.17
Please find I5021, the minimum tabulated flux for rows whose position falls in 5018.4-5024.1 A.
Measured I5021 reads 1.02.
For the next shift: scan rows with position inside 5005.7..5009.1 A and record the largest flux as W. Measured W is 1.01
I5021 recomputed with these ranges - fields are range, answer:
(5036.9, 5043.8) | 0.857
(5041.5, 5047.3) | 0.869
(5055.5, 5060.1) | 1.14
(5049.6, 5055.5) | 0.979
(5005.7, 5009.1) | 0.924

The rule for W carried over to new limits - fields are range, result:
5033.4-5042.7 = 1.18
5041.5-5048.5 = 1.14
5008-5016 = 1.07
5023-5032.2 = 1.15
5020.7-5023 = 1.03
